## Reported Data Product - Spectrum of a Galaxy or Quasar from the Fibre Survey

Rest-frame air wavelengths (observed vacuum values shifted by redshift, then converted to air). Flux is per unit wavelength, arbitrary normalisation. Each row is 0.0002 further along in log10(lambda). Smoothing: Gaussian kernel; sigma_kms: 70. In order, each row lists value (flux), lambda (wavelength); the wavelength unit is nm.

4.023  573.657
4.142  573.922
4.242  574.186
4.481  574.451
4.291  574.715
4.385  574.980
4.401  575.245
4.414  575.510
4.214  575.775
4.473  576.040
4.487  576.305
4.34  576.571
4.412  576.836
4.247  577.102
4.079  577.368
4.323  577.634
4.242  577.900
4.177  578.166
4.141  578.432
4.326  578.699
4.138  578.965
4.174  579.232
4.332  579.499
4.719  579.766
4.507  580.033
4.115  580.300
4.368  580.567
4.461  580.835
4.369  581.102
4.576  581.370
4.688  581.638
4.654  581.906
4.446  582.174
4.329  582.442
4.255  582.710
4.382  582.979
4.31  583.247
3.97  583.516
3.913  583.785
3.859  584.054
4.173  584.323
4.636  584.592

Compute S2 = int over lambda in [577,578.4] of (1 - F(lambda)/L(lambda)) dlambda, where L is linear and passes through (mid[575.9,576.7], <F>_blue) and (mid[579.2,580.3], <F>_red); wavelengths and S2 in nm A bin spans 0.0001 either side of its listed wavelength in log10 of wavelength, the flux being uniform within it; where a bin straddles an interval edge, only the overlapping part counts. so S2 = 0.07 nm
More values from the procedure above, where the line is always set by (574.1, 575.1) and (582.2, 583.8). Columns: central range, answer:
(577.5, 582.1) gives -0.10 nm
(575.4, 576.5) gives -0.02 nm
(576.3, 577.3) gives 0.00 nm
